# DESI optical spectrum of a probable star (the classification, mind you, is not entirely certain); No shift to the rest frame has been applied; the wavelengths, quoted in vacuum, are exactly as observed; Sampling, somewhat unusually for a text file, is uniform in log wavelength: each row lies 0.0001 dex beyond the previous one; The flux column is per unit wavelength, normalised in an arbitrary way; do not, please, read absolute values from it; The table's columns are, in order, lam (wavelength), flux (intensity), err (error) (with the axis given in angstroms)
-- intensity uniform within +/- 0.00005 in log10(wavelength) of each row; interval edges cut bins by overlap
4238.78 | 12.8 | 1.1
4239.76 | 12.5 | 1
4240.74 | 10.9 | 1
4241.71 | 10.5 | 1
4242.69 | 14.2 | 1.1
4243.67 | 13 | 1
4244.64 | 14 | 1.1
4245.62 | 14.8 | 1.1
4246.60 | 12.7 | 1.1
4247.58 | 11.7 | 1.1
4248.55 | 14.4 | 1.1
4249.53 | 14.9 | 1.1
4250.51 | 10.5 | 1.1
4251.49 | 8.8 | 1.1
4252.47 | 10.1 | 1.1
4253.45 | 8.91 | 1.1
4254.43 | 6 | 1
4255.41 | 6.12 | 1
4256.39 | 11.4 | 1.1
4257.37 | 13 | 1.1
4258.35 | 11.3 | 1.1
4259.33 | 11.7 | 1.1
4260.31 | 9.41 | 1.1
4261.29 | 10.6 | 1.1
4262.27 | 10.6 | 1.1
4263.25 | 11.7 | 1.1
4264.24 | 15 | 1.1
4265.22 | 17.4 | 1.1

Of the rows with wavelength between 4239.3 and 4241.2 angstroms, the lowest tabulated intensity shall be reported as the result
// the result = 10.9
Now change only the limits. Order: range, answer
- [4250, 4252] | 8.8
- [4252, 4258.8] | 6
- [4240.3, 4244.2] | 10.5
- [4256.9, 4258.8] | 11.3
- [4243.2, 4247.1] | 12.7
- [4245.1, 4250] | 11.7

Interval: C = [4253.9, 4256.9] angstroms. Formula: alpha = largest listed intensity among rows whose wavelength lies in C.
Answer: 11.4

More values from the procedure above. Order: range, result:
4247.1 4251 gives 14.9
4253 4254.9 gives 8.91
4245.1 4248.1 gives 14.8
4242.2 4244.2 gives 14.2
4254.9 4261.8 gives 13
